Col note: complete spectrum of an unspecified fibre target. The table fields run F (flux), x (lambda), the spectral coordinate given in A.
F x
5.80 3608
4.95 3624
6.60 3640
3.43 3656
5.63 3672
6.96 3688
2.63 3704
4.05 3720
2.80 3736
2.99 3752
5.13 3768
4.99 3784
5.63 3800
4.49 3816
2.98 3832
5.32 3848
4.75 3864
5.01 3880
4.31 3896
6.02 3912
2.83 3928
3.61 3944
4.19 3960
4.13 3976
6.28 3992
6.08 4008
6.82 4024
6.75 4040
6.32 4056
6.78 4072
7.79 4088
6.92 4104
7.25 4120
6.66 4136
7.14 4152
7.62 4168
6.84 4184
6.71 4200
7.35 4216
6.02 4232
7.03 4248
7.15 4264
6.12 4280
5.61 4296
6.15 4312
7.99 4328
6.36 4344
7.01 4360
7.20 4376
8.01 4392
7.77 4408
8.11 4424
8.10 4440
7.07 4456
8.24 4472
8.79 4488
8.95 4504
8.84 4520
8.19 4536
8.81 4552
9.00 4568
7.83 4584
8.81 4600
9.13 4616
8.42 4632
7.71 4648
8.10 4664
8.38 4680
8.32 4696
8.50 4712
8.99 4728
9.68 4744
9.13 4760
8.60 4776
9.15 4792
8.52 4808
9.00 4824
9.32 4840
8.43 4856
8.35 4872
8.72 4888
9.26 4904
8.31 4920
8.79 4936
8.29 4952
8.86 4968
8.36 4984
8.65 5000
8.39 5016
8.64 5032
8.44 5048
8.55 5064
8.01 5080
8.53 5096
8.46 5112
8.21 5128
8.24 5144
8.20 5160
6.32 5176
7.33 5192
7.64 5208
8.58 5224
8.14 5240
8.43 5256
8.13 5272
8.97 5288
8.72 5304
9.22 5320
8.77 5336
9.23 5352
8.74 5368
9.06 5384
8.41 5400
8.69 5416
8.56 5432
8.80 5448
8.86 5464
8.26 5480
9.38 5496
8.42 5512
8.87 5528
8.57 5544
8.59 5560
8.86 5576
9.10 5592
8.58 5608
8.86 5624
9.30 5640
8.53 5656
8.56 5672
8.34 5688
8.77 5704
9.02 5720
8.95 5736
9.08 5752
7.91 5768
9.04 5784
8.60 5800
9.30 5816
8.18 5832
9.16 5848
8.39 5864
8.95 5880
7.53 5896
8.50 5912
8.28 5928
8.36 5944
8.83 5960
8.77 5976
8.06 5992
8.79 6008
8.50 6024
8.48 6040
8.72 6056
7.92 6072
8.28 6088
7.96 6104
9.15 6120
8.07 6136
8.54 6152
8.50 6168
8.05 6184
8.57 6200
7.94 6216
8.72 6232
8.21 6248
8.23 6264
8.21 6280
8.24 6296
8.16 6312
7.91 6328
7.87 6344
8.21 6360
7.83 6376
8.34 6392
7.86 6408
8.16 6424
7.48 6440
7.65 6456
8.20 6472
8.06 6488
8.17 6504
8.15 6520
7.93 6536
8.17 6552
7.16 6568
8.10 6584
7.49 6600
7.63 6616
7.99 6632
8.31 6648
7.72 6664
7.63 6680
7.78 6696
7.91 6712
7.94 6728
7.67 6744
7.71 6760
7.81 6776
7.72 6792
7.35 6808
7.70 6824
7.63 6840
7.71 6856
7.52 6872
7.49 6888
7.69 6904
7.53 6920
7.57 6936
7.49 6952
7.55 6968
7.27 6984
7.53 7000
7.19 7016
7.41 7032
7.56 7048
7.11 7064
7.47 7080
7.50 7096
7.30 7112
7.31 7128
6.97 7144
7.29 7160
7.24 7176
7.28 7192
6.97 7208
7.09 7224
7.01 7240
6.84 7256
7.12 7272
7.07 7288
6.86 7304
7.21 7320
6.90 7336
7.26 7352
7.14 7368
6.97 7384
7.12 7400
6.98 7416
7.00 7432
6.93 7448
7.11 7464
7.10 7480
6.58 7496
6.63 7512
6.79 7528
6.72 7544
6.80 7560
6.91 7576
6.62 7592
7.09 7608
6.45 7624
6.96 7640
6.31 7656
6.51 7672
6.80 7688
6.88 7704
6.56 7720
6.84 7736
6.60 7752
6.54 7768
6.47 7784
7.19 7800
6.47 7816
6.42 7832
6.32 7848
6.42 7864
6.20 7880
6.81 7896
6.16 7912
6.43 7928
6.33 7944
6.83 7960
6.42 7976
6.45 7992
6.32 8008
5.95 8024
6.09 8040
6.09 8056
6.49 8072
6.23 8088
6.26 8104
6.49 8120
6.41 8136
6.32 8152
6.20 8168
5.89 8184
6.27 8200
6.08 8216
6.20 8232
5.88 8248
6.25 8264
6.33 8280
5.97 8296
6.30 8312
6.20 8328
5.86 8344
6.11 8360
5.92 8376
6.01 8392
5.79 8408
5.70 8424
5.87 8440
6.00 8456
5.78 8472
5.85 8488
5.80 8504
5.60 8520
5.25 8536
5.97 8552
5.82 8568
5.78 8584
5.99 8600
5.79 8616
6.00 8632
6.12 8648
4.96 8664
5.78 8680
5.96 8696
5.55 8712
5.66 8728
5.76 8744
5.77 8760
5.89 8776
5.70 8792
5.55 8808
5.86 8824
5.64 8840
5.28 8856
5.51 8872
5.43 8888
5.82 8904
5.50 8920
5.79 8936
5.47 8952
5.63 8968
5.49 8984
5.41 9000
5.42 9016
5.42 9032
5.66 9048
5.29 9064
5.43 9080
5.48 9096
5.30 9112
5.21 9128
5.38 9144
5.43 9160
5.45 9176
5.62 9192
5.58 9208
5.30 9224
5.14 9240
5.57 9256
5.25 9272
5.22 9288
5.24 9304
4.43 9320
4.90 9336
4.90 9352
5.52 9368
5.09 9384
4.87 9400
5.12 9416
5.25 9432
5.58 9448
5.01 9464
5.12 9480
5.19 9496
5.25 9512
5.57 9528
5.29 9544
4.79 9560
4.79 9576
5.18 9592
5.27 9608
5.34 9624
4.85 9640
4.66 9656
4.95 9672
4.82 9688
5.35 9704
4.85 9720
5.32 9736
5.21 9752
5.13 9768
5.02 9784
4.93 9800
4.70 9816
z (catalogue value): 0.000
